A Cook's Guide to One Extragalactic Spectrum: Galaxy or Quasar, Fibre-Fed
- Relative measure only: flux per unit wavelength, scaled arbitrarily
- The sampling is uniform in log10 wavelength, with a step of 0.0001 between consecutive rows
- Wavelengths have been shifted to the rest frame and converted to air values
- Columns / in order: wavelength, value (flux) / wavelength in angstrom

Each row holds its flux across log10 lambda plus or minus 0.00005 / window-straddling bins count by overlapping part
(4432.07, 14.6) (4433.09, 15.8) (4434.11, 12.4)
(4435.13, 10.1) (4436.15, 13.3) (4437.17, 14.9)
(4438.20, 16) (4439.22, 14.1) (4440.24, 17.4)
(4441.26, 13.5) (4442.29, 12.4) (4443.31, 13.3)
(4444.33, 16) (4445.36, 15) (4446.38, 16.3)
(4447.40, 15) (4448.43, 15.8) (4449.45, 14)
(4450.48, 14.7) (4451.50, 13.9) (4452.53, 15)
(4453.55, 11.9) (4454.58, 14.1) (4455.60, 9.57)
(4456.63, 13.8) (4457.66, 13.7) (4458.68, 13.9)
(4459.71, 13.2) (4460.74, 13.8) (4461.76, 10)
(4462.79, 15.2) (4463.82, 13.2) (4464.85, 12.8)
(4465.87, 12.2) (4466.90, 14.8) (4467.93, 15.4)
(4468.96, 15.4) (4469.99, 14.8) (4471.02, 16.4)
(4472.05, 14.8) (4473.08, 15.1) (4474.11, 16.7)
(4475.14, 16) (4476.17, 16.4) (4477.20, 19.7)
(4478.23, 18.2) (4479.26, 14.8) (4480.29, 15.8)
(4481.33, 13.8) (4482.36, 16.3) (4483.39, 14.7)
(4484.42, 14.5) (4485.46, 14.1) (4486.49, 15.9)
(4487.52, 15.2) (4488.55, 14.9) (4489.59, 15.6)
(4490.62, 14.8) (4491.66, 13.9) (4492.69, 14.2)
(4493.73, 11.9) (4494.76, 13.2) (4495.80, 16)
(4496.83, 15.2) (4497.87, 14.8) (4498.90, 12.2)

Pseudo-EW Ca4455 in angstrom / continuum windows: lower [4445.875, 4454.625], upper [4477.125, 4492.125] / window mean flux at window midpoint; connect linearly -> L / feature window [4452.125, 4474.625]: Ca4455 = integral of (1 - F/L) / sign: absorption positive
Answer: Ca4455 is 1.46 angstrom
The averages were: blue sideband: 14.5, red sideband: 15.4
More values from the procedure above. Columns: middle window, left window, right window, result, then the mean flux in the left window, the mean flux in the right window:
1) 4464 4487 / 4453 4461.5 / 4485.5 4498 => -2.6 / 12.9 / 14.6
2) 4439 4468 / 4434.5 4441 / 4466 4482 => 1.9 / 14.2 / 15.8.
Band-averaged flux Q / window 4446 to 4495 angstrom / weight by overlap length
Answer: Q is 14.6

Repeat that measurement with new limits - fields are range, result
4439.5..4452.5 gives 14.8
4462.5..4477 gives 15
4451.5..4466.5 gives 13.1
